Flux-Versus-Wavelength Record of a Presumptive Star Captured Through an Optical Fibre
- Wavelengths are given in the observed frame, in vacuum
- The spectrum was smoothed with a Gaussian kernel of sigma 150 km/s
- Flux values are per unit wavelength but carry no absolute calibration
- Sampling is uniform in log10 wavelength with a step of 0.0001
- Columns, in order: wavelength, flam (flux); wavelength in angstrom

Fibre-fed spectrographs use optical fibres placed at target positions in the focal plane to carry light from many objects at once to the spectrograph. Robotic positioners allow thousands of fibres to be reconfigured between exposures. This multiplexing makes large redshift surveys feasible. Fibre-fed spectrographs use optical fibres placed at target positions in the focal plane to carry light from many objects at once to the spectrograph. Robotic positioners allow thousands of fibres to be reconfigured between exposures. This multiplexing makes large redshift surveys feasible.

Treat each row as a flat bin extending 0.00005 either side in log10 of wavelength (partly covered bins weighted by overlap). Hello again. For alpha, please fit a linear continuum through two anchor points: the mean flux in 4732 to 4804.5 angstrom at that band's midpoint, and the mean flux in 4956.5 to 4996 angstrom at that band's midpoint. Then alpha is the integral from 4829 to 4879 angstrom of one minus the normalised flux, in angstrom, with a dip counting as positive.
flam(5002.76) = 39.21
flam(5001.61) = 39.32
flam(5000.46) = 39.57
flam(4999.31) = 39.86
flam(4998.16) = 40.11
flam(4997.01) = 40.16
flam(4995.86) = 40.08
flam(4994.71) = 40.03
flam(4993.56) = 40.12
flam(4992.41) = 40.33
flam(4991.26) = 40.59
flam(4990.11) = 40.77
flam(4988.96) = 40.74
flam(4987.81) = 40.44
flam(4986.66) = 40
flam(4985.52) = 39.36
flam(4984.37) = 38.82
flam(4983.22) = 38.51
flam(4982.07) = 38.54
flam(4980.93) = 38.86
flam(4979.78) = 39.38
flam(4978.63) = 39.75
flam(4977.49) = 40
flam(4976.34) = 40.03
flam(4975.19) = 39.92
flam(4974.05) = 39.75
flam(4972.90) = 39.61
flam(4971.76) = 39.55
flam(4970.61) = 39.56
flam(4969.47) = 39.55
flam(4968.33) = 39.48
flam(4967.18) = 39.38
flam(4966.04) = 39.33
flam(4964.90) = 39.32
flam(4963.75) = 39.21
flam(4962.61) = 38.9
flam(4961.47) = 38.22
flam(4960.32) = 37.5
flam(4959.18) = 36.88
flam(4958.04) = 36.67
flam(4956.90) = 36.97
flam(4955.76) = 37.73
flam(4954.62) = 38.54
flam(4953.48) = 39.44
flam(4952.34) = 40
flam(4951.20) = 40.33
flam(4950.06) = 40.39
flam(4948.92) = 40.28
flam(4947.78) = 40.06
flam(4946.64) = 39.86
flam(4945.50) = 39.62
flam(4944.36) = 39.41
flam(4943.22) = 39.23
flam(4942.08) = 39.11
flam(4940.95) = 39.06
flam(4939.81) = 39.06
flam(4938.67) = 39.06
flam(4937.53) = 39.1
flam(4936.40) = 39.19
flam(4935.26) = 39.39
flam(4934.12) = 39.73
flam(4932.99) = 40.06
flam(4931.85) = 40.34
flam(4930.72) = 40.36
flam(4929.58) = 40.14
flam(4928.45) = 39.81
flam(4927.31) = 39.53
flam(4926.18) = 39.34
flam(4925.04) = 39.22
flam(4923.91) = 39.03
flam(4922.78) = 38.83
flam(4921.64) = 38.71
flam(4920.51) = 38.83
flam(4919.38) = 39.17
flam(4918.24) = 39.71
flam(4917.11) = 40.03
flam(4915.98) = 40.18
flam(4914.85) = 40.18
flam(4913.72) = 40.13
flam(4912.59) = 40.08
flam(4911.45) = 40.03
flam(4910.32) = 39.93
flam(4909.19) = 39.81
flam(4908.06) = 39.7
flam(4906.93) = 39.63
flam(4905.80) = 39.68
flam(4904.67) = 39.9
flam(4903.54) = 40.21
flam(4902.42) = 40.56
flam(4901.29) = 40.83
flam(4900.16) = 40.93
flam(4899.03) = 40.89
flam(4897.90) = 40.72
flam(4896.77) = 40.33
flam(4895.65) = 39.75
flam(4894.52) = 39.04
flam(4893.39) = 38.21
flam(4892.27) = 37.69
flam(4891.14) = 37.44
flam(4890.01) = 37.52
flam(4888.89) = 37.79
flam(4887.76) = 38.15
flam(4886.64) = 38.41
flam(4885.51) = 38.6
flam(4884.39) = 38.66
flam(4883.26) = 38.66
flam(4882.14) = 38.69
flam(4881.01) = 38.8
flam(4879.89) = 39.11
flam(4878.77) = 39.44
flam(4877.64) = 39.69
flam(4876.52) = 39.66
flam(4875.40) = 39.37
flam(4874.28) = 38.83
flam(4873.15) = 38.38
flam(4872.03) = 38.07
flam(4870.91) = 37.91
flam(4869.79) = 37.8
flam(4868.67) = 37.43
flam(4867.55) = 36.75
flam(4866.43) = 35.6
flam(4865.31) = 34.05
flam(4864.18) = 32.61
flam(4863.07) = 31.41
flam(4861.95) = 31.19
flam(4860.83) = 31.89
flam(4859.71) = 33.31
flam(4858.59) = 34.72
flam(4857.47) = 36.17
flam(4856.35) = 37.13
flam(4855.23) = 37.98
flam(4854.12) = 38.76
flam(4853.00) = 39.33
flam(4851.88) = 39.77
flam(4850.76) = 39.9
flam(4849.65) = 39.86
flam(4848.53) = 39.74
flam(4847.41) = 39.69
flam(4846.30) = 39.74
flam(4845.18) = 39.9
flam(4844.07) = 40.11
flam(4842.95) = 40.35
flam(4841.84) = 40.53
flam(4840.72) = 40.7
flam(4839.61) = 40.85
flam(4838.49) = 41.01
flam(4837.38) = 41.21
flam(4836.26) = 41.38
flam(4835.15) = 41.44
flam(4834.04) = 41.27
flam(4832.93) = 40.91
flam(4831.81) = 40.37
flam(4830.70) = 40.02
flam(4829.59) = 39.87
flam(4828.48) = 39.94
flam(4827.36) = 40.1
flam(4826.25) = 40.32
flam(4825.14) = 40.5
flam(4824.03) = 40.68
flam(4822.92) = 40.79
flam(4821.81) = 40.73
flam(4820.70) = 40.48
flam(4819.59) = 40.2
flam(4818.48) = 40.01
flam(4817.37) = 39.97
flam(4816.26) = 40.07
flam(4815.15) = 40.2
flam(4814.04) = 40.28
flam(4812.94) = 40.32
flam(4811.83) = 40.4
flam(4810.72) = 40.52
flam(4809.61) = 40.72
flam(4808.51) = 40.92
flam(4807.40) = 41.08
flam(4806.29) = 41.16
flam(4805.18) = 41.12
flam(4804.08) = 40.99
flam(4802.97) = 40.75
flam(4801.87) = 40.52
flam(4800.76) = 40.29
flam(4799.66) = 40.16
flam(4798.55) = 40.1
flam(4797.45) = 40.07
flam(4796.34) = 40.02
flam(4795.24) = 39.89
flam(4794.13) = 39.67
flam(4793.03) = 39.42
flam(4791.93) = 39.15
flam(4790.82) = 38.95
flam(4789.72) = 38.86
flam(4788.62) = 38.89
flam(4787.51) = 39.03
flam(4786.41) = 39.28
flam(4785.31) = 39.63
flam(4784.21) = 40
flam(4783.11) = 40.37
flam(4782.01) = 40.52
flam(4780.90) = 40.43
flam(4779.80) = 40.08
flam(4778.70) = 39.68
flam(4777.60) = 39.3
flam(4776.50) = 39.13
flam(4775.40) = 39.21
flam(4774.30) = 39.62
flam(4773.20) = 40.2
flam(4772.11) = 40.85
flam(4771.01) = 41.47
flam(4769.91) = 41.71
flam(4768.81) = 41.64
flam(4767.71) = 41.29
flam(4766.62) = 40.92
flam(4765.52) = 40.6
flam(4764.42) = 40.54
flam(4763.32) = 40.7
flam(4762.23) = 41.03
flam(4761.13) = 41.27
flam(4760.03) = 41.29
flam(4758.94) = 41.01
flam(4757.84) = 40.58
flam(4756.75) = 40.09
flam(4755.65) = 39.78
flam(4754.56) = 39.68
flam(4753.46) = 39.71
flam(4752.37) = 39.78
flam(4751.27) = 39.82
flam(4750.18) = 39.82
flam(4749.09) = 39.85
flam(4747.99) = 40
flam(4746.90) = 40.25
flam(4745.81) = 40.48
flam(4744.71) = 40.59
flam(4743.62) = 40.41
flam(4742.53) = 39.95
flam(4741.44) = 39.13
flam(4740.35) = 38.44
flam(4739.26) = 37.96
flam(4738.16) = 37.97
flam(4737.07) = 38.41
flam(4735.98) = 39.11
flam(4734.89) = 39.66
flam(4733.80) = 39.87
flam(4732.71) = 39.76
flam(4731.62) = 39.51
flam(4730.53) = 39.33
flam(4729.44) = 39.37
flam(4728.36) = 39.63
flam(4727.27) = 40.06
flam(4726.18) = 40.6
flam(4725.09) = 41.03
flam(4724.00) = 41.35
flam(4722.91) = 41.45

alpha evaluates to 1.7 angstrom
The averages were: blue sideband 40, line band 38.3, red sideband 39.3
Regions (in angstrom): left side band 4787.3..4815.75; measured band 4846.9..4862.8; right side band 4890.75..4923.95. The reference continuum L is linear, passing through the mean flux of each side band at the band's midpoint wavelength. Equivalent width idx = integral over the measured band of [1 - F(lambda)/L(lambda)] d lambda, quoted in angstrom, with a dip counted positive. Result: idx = 1.2 angstrom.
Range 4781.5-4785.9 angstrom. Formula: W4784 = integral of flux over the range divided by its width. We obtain 40.2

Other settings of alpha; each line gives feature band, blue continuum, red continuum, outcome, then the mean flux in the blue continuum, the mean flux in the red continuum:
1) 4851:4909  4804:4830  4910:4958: 2.8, 40.5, 39.5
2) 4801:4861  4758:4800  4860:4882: -2.6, 40.2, 36.7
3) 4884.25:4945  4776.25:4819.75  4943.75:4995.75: 0.2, 40.1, 39.4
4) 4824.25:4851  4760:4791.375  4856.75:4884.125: -1.8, 40.2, 36.7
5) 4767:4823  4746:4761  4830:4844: 0.4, 40.2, 40.8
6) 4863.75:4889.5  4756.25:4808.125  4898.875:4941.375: 1.3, 40.3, 39.7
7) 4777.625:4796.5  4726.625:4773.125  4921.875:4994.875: 0.2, 40.1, 39.4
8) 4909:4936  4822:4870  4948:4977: -0.5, 38.6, 39.1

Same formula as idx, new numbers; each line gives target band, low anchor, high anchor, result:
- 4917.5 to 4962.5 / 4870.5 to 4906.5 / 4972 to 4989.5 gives 0.24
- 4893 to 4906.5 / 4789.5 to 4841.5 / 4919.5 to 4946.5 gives -0.14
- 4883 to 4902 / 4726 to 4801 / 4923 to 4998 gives 0.26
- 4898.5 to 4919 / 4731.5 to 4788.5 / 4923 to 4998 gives -0.28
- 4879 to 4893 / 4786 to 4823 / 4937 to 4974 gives 0.44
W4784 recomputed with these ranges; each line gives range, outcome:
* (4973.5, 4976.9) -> 39.9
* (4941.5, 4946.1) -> 39.4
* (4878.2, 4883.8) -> 38.9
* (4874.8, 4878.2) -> 39.7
